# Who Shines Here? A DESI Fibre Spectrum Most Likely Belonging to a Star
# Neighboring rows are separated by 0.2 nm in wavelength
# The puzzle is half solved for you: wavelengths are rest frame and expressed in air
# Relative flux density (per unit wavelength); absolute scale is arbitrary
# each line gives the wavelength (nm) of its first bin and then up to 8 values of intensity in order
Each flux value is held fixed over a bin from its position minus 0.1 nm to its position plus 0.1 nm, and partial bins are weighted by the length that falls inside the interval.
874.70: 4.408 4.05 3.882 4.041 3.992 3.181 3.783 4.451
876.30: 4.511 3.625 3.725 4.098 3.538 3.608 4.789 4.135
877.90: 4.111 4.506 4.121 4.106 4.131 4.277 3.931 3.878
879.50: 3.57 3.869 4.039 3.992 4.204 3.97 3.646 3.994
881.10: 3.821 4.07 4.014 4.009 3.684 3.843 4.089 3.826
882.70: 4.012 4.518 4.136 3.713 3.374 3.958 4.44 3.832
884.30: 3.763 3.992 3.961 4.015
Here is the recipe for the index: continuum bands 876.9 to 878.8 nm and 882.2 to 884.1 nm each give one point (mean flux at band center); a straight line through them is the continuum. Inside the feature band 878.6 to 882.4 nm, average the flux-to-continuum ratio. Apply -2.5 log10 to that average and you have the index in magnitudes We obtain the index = 0.03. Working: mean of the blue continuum 4.12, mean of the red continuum 4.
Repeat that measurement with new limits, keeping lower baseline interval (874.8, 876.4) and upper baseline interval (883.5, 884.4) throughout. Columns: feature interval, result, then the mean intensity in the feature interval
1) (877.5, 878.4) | -0.082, 4.28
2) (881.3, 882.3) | 0.005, 3.93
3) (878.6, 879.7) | 0.003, 3.95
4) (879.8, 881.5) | -0.005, 3.97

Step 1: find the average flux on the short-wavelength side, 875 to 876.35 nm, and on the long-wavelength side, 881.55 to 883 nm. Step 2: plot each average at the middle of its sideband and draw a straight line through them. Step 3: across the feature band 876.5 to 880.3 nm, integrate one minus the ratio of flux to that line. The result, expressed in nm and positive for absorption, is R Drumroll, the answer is -0.04 nm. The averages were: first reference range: 3.96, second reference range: 4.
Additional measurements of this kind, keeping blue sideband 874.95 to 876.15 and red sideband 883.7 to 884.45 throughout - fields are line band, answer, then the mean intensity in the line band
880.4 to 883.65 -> 0.04 nm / 3.92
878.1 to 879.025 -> -0.06 nm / 4.19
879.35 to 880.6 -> 0.00 nm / 3.94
